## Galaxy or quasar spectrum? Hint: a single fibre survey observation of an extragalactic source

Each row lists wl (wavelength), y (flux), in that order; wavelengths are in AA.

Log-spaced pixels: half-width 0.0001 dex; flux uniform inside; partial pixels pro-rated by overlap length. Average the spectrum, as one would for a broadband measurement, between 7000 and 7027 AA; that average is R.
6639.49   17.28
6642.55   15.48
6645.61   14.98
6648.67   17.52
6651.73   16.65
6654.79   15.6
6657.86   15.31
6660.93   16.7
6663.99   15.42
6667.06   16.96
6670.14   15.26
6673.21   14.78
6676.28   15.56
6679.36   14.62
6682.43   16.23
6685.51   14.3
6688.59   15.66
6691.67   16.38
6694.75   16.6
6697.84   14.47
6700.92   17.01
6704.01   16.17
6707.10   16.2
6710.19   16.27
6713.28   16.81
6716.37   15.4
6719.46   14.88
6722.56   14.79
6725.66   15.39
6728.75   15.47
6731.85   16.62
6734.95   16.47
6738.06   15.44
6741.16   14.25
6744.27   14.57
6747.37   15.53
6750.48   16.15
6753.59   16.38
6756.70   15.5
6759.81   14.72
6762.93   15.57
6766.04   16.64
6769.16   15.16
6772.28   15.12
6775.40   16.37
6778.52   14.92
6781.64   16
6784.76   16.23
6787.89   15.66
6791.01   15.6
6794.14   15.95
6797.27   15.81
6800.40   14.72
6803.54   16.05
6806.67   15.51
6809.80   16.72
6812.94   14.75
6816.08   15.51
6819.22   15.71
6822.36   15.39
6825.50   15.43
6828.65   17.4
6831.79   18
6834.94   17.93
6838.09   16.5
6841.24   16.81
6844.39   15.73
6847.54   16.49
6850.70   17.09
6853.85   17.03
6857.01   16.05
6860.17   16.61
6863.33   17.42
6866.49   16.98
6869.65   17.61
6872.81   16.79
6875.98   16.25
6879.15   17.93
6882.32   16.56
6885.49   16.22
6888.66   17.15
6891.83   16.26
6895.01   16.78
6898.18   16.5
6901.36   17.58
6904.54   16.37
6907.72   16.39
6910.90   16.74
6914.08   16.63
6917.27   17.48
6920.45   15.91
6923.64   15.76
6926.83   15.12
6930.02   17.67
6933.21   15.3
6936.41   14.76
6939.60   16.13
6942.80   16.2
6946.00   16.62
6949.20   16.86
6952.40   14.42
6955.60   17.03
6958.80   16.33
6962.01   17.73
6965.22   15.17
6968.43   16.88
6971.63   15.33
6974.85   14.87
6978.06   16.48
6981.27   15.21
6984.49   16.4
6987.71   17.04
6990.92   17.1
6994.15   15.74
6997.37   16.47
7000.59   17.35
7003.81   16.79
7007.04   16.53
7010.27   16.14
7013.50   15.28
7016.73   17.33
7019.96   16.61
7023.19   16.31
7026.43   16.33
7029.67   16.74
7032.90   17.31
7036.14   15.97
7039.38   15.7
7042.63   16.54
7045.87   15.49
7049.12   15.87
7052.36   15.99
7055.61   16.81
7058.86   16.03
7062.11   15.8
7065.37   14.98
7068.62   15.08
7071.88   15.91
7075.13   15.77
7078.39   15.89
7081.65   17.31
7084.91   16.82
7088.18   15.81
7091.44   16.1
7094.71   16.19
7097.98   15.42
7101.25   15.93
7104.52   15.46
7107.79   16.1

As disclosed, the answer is 16.5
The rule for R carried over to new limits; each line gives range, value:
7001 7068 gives 16.2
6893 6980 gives 16.3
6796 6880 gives 16.4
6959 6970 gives 16.5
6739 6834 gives 15.7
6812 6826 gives 15.4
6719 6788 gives 15.6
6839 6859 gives 16.5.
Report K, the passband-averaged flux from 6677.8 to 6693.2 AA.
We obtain 15.4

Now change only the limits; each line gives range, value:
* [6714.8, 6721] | 15.2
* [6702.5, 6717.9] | 16.2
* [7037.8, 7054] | 15.9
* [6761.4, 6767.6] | 16.1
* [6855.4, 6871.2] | 16.9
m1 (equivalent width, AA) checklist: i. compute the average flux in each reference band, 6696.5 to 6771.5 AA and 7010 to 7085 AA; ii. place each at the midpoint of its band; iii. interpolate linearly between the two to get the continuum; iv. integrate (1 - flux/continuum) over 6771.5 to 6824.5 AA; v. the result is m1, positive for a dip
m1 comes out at 0.4 AA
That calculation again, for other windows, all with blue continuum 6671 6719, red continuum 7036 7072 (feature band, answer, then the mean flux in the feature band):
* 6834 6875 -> -2.70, 16.8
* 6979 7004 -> -1.07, 16.5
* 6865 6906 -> -2.74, 16.8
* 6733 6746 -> 0.43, 15.2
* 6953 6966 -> -0.56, 16.5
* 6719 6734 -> 0.23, 15.5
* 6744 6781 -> 0.38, 15.6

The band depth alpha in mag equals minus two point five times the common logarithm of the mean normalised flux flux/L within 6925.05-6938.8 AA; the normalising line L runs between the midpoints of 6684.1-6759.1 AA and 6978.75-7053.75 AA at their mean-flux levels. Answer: 0.029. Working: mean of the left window 15.7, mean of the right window 16.4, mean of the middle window 15.7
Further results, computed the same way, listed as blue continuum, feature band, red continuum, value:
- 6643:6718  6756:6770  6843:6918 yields 0.048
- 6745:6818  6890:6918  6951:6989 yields -0.053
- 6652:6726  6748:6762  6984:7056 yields 0.013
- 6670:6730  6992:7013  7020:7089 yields -0.026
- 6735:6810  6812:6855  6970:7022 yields -0.043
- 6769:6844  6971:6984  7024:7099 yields 0.034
